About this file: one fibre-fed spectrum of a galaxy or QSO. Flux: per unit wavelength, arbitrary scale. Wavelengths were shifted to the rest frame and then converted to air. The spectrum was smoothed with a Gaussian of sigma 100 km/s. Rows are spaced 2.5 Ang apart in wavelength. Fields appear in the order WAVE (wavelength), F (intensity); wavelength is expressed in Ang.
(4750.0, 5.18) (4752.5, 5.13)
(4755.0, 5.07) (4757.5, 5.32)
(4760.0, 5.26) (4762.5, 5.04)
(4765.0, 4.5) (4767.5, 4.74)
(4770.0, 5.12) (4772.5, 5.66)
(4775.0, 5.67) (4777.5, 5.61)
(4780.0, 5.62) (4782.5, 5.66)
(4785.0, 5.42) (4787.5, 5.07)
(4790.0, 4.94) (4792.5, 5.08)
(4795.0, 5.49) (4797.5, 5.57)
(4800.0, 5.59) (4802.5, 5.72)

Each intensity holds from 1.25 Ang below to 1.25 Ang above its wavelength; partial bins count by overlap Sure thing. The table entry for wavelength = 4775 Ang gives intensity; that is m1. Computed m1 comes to 5.67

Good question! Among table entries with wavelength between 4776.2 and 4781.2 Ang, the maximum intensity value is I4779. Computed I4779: 5.62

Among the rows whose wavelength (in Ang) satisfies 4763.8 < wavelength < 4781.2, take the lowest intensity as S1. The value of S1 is 4.5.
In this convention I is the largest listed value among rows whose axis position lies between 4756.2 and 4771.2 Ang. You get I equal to 5.32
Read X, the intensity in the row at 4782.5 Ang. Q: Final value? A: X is 5.66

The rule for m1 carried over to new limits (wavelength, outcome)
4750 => 5.18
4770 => 5.12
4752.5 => 5.13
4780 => 5.62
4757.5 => 5.32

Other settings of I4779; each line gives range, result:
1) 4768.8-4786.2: 5.67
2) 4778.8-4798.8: 5.66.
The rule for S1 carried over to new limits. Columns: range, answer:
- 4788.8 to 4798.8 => 4.94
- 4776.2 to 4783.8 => 5.61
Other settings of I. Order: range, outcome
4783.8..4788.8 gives 5.42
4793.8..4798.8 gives 5.57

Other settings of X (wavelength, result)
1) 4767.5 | 4.74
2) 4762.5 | 5.04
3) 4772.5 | 5.66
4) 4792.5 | 5.08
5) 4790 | 4.94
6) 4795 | 5.49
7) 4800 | 5.59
